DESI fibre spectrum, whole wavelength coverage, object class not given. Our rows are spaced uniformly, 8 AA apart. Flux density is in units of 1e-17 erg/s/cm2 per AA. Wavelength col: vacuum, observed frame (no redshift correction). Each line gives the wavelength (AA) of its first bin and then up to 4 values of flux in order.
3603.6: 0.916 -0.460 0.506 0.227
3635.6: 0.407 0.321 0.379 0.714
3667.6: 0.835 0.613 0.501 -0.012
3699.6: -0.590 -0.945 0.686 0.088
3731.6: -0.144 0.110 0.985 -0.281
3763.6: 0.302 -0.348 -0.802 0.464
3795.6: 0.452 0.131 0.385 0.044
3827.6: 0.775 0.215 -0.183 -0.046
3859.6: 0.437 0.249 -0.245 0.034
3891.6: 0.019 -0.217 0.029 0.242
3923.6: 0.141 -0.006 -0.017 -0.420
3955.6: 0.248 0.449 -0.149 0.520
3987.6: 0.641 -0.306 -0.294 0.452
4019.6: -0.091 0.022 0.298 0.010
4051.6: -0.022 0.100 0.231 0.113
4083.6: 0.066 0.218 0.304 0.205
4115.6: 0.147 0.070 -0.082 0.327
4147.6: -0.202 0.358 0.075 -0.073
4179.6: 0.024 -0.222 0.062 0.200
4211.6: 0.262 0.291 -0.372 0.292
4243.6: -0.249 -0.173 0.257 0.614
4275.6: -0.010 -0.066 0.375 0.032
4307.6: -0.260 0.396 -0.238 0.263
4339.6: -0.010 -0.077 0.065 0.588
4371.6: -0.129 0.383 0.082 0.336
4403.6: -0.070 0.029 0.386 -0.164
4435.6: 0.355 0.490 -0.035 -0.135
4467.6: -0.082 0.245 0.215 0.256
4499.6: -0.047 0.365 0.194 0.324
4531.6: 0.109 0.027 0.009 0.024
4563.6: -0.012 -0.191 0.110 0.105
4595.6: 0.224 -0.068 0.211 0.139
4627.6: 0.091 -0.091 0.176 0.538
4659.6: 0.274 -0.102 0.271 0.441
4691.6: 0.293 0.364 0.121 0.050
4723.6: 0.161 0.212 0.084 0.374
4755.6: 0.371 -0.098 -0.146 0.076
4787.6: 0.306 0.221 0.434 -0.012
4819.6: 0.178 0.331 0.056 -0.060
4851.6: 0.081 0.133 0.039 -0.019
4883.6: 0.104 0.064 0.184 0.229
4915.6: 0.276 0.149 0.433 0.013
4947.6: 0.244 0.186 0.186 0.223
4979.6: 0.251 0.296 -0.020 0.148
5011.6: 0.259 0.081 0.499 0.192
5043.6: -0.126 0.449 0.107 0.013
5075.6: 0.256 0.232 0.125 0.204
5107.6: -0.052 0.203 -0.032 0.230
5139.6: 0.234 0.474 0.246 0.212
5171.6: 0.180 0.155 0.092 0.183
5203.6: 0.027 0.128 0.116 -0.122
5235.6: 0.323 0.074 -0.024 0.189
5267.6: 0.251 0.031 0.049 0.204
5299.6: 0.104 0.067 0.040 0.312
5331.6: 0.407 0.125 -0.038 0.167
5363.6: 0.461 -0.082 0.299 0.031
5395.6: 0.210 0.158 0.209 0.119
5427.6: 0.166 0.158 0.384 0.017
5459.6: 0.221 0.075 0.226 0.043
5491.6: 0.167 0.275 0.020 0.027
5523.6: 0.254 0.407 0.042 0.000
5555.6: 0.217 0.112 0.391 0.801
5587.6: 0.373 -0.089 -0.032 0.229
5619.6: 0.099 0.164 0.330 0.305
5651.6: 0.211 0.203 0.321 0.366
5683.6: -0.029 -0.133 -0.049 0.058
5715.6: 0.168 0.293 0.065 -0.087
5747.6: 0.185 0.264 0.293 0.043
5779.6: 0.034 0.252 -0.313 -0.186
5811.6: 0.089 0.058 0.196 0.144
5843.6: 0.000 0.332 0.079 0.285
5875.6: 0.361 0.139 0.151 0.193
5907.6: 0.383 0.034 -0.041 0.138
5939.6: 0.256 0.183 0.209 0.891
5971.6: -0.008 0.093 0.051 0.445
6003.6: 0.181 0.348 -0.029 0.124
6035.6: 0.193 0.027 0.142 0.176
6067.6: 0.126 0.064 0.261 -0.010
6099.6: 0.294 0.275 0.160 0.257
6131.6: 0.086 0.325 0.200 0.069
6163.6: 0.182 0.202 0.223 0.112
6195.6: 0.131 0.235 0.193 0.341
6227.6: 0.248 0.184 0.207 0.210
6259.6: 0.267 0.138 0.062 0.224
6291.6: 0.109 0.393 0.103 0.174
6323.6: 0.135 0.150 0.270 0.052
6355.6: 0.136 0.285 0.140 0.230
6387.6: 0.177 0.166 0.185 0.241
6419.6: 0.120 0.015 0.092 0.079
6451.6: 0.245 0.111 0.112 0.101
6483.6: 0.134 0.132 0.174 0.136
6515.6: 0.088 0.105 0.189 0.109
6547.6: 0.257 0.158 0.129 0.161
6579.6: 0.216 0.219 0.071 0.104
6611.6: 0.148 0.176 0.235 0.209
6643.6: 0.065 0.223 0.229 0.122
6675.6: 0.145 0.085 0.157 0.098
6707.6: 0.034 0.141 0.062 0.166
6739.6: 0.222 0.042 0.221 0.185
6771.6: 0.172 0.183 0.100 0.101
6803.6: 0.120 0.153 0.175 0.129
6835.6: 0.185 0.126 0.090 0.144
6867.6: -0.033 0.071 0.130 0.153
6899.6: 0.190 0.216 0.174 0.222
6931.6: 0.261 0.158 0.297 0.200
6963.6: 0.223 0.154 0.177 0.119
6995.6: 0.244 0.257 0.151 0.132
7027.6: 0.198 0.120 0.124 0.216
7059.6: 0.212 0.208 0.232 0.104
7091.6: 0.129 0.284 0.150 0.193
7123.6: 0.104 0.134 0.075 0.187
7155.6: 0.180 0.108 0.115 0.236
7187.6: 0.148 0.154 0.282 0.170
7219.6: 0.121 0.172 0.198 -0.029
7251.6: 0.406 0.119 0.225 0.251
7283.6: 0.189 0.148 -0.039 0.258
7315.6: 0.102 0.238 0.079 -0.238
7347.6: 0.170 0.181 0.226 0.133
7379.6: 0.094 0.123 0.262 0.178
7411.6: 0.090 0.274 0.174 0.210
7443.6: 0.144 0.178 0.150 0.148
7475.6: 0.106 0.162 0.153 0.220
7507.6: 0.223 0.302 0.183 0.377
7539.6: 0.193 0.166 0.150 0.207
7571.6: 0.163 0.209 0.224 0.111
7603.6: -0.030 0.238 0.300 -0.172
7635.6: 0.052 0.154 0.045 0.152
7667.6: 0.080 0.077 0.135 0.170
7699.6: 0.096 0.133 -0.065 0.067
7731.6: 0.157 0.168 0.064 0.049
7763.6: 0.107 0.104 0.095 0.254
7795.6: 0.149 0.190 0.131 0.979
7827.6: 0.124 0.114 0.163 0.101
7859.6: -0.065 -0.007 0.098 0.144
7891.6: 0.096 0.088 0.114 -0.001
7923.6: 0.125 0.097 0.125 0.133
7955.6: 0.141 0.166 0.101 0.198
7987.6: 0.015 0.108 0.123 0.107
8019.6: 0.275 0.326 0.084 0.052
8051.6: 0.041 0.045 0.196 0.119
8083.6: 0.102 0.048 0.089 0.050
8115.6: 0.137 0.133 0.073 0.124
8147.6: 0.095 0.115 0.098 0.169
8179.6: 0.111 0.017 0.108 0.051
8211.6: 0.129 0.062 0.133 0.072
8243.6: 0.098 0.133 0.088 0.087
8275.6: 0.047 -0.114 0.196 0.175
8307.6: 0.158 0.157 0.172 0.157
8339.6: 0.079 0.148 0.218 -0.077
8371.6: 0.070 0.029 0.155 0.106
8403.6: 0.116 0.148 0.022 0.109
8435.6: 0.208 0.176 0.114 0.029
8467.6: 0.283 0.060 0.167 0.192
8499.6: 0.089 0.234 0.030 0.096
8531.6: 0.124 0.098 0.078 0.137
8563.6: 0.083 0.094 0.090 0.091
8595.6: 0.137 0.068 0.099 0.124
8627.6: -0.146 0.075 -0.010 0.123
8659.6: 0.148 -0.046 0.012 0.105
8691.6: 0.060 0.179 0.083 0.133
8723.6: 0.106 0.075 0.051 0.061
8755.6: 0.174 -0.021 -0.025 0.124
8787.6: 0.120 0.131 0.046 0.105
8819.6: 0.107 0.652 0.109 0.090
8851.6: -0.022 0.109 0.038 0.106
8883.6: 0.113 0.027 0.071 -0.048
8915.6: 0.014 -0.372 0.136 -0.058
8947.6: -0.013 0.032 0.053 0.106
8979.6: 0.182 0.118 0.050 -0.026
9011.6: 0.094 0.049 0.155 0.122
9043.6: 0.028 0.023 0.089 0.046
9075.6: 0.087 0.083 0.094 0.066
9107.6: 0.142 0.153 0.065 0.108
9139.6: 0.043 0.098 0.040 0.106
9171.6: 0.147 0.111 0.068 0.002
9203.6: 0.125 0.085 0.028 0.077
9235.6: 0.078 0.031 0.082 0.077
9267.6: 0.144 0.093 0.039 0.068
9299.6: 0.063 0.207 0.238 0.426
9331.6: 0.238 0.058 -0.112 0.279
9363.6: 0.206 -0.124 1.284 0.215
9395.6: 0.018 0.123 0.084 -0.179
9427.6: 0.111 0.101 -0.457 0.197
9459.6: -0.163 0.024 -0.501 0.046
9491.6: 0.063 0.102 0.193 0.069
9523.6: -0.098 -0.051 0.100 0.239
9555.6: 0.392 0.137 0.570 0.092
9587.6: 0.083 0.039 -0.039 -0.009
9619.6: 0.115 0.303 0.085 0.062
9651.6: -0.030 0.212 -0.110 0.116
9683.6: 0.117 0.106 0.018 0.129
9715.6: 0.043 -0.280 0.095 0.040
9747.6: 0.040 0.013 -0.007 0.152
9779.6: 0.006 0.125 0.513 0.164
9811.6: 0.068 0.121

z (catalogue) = 0.191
